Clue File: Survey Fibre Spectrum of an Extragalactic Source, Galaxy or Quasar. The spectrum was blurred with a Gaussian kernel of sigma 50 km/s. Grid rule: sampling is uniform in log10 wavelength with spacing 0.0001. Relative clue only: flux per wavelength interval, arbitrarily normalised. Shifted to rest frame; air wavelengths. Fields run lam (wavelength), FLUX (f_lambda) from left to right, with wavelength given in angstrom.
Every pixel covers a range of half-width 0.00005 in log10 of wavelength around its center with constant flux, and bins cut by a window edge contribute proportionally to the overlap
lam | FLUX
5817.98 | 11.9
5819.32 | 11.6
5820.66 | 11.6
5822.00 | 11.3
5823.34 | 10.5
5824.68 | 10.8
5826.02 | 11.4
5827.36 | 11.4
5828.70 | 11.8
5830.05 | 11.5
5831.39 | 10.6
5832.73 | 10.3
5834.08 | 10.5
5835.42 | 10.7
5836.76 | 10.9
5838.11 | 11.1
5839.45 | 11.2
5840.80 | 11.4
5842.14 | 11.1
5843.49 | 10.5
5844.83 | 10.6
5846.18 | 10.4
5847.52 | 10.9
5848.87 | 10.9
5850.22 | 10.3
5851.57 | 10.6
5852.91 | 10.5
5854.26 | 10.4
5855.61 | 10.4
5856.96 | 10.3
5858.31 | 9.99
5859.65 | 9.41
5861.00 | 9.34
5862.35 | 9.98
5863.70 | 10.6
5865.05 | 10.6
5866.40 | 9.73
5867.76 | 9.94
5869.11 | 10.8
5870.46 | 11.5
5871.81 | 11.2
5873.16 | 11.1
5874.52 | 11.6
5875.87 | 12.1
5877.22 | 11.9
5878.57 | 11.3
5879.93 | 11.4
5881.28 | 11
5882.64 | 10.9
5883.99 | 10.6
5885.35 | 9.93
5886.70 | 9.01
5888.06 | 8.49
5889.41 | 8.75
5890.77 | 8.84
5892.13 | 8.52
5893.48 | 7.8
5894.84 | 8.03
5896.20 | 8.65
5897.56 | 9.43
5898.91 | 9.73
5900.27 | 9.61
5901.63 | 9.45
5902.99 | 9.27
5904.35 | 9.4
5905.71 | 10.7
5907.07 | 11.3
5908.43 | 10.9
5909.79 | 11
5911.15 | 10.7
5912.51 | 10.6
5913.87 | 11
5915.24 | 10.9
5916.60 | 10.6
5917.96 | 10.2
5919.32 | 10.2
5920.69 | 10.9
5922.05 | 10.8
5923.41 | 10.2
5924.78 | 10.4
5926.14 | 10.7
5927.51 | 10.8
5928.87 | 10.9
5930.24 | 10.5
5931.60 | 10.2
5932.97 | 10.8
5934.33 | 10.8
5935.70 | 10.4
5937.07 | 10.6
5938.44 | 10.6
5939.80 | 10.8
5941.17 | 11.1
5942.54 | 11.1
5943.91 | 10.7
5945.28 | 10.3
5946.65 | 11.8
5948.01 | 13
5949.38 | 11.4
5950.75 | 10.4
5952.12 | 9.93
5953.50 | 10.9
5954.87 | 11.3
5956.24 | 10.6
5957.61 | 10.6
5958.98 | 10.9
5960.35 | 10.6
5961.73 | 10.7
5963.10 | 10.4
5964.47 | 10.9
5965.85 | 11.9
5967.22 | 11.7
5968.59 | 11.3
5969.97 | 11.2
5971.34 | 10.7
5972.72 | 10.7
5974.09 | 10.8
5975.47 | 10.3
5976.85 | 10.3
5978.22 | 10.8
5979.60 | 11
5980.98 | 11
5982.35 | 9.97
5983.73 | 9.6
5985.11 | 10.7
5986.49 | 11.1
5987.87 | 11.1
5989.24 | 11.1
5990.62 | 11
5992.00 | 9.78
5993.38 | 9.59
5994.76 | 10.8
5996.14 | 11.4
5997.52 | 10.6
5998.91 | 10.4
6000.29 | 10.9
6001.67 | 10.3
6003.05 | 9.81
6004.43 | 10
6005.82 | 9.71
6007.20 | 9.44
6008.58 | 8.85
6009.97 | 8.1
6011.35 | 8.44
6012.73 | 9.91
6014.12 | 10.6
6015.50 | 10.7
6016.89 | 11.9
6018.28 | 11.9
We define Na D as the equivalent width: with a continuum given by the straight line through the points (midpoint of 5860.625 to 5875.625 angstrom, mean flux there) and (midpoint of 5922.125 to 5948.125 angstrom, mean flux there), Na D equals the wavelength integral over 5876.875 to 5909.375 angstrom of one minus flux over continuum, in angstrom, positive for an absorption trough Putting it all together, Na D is 2.79 angstrom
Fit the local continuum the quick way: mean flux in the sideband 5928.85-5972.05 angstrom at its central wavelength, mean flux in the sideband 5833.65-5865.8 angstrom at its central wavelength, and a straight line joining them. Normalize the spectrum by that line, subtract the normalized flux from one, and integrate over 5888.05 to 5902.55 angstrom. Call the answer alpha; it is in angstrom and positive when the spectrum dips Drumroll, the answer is 2.5 angstrom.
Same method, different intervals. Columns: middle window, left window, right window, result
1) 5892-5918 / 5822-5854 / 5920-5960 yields 2.2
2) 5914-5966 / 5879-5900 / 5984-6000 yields -3.8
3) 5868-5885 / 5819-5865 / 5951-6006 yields -0.8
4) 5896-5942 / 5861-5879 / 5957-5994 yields 1.6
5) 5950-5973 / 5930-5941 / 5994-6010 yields -1.0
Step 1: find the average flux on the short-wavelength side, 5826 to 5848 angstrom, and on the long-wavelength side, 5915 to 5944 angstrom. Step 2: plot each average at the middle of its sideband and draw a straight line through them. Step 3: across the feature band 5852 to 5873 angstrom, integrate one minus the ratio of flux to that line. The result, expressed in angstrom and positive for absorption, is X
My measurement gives 1.02 angstrom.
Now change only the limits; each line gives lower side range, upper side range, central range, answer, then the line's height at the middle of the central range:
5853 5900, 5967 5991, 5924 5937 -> -0.19 angstrom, 10.5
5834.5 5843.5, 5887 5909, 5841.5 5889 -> -1.45 angstrom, 10.2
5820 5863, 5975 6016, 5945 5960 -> -0.94 angstrom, 10.4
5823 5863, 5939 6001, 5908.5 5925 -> 0.18 angstrom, 10.8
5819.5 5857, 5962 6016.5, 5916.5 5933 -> 0.13 angstrom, 10.6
